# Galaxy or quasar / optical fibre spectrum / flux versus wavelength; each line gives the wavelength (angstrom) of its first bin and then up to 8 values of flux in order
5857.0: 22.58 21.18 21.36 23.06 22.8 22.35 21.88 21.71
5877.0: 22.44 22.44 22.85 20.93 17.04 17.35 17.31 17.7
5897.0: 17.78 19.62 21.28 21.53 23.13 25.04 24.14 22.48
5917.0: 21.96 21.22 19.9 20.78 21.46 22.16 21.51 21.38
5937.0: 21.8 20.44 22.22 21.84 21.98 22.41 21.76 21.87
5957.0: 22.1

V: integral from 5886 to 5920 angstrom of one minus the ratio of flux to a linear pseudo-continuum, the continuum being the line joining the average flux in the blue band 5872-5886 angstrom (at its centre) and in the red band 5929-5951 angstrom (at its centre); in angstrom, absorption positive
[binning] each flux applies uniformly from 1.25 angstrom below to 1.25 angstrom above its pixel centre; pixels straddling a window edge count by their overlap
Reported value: 2.1 angstrom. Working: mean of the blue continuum 22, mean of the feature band 20.6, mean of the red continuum 21.7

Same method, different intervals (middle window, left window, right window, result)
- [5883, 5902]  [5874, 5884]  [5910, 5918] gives 3.4 angstrom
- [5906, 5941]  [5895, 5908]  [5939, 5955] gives -1.4 angstrom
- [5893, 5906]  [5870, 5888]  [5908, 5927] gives 1.3 angstrom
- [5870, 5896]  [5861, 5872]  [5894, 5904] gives 0.9 angstrom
